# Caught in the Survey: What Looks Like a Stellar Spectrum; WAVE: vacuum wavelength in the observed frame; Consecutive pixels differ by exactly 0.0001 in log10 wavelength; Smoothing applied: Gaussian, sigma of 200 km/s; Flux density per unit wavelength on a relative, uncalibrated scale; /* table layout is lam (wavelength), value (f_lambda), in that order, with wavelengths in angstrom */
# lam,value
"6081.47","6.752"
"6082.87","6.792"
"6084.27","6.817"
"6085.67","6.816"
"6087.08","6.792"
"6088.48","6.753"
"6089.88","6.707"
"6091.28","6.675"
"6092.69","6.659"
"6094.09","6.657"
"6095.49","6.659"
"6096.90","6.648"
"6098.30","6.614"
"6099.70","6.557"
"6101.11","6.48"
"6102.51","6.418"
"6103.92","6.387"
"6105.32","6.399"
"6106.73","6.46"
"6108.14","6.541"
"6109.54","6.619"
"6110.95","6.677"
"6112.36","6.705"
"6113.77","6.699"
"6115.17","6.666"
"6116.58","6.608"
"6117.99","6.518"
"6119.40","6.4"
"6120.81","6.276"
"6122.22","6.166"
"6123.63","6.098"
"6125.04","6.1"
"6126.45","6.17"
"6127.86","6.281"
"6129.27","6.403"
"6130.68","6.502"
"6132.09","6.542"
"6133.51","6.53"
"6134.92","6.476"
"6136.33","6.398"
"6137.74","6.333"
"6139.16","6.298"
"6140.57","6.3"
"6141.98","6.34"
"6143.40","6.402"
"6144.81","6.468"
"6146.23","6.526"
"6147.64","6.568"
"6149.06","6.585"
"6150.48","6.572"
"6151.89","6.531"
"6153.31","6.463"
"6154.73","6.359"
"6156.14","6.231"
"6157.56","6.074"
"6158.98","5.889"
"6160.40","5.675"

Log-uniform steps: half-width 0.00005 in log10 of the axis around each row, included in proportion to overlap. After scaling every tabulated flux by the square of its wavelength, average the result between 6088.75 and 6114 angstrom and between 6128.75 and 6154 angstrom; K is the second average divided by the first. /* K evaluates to 1.0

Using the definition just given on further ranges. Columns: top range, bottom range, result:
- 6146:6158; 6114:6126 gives 1.02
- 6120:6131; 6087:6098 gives 0.94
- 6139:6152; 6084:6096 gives 0.98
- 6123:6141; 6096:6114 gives 0.98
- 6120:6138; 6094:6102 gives 0.97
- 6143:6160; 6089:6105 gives 0.99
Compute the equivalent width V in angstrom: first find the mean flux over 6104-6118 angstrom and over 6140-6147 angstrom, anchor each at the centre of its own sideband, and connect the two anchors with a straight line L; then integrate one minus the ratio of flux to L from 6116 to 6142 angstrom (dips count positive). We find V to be 0.5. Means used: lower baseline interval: 6.58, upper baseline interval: 6.41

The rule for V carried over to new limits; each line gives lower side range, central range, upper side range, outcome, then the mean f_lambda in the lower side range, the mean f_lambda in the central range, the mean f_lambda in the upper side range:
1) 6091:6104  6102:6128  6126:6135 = 0.2 angstrom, 6.58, 6.43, 6.42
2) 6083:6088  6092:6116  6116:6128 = -0.2 angstrom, 6.8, 6.58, 6.29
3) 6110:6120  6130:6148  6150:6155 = 0.3 angstrom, 6.61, 6.44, 6.49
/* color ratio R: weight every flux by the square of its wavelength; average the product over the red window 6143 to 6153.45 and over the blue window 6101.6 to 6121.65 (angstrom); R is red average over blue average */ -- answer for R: 1.01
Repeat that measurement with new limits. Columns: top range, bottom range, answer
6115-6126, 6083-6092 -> 0.95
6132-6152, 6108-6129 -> 1.01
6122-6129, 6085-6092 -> 0.93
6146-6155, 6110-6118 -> 0.99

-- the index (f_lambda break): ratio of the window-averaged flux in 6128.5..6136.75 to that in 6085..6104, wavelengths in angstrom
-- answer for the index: 1.0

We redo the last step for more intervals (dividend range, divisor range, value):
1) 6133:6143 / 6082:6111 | 0.96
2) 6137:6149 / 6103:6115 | 0.98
